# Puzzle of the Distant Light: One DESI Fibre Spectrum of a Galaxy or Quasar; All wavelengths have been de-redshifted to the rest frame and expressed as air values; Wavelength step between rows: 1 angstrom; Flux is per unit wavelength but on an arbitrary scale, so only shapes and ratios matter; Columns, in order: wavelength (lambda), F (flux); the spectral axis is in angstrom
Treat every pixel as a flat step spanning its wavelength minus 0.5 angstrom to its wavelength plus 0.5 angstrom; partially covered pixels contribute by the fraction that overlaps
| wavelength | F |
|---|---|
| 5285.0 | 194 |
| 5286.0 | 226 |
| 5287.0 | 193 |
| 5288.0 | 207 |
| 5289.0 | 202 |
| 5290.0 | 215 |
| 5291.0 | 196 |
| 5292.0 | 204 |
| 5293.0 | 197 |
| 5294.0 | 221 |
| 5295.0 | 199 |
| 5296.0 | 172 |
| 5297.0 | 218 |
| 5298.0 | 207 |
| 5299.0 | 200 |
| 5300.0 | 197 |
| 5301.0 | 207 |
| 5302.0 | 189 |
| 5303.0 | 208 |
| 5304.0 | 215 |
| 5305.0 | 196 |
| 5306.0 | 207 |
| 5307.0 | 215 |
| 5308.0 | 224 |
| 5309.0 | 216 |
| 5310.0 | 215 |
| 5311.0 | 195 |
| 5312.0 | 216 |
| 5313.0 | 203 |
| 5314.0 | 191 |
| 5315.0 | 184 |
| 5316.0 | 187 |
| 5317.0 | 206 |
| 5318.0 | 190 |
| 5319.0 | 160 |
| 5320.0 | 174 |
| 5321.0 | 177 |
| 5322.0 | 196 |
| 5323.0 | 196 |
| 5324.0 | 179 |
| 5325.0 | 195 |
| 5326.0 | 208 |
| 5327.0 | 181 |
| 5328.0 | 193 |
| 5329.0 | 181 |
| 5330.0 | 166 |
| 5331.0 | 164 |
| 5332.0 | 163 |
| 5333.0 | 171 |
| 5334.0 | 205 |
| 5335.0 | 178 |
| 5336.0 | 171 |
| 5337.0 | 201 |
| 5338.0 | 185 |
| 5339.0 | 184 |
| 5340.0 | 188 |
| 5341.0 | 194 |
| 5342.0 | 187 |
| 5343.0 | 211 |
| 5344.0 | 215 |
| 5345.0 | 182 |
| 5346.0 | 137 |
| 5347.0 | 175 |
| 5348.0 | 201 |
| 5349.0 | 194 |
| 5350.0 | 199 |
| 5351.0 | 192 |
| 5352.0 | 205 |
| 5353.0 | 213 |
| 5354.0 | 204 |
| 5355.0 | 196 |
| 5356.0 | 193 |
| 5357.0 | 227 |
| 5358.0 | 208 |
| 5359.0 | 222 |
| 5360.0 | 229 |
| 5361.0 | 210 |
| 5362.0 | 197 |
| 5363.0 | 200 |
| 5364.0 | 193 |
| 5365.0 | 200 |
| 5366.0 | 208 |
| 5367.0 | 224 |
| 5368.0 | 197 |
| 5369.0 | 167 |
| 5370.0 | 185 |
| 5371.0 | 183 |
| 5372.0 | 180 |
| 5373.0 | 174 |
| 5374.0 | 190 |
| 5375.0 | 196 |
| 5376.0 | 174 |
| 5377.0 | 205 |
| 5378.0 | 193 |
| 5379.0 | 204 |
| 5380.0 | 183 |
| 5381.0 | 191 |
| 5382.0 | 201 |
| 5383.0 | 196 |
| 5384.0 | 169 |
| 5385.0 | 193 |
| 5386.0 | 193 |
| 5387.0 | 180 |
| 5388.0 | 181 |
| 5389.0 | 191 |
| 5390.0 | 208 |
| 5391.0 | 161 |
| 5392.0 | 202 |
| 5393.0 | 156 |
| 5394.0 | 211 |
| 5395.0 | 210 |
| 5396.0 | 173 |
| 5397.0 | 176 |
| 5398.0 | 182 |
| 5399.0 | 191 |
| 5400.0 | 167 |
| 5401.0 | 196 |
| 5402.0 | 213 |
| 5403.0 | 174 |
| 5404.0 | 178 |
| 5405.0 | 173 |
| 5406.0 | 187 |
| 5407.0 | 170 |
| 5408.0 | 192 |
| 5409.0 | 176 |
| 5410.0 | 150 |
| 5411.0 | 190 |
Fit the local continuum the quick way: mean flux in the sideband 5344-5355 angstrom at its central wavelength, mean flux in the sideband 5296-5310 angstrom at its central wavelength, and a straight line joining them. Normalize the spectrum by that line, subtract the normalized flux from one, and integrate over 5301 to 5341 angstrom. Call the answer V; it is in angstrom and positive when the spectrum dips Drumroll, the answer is 1.80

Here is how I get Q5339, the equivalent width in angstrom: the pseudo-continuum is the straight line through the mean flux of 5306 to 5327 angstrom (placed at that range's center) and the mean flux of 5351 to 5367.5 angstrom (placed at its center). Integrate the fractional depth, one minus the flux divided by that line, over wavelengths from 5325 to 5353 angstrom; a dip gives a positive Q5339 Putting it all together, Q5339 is 2.1 angstrom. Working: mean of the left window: 196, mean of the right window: 208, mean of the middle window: 187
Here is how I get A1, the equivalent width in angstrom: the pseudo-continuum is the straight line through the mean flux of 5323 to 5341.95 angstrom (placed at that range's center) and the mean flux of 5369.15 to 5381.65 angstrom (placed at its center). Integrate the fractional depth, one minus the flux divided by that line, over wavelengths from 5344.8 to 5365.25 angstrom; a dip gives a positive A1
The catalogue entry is -1.4 angstrom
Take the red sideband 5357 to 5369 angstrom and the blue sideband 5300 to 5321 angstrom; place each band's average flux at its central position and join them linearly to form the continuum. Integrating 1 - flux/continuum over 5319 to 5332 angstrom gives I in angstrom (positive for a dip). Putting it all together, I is 1.23 angstrom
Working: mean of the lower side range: 199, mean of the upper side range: 207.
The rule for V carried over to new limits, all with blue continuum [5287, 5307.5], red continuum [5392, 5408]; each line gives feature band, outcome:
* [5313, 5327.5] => 0.8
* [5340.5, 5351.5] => 0.3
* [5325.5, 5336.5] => 1.0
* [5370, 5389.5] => 0.0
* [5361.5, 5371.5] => -0.2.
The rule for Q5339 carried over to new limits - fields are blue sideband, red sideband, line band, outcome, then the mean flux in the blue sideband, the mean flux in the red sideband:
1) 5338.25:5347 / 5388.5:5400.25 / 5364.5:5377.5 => -0.33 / 186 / 186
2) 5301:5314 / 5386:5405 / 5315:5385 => 1.99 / 208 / 186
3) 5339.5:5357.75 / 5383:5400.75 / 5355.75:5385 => -0.93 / 195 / 185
